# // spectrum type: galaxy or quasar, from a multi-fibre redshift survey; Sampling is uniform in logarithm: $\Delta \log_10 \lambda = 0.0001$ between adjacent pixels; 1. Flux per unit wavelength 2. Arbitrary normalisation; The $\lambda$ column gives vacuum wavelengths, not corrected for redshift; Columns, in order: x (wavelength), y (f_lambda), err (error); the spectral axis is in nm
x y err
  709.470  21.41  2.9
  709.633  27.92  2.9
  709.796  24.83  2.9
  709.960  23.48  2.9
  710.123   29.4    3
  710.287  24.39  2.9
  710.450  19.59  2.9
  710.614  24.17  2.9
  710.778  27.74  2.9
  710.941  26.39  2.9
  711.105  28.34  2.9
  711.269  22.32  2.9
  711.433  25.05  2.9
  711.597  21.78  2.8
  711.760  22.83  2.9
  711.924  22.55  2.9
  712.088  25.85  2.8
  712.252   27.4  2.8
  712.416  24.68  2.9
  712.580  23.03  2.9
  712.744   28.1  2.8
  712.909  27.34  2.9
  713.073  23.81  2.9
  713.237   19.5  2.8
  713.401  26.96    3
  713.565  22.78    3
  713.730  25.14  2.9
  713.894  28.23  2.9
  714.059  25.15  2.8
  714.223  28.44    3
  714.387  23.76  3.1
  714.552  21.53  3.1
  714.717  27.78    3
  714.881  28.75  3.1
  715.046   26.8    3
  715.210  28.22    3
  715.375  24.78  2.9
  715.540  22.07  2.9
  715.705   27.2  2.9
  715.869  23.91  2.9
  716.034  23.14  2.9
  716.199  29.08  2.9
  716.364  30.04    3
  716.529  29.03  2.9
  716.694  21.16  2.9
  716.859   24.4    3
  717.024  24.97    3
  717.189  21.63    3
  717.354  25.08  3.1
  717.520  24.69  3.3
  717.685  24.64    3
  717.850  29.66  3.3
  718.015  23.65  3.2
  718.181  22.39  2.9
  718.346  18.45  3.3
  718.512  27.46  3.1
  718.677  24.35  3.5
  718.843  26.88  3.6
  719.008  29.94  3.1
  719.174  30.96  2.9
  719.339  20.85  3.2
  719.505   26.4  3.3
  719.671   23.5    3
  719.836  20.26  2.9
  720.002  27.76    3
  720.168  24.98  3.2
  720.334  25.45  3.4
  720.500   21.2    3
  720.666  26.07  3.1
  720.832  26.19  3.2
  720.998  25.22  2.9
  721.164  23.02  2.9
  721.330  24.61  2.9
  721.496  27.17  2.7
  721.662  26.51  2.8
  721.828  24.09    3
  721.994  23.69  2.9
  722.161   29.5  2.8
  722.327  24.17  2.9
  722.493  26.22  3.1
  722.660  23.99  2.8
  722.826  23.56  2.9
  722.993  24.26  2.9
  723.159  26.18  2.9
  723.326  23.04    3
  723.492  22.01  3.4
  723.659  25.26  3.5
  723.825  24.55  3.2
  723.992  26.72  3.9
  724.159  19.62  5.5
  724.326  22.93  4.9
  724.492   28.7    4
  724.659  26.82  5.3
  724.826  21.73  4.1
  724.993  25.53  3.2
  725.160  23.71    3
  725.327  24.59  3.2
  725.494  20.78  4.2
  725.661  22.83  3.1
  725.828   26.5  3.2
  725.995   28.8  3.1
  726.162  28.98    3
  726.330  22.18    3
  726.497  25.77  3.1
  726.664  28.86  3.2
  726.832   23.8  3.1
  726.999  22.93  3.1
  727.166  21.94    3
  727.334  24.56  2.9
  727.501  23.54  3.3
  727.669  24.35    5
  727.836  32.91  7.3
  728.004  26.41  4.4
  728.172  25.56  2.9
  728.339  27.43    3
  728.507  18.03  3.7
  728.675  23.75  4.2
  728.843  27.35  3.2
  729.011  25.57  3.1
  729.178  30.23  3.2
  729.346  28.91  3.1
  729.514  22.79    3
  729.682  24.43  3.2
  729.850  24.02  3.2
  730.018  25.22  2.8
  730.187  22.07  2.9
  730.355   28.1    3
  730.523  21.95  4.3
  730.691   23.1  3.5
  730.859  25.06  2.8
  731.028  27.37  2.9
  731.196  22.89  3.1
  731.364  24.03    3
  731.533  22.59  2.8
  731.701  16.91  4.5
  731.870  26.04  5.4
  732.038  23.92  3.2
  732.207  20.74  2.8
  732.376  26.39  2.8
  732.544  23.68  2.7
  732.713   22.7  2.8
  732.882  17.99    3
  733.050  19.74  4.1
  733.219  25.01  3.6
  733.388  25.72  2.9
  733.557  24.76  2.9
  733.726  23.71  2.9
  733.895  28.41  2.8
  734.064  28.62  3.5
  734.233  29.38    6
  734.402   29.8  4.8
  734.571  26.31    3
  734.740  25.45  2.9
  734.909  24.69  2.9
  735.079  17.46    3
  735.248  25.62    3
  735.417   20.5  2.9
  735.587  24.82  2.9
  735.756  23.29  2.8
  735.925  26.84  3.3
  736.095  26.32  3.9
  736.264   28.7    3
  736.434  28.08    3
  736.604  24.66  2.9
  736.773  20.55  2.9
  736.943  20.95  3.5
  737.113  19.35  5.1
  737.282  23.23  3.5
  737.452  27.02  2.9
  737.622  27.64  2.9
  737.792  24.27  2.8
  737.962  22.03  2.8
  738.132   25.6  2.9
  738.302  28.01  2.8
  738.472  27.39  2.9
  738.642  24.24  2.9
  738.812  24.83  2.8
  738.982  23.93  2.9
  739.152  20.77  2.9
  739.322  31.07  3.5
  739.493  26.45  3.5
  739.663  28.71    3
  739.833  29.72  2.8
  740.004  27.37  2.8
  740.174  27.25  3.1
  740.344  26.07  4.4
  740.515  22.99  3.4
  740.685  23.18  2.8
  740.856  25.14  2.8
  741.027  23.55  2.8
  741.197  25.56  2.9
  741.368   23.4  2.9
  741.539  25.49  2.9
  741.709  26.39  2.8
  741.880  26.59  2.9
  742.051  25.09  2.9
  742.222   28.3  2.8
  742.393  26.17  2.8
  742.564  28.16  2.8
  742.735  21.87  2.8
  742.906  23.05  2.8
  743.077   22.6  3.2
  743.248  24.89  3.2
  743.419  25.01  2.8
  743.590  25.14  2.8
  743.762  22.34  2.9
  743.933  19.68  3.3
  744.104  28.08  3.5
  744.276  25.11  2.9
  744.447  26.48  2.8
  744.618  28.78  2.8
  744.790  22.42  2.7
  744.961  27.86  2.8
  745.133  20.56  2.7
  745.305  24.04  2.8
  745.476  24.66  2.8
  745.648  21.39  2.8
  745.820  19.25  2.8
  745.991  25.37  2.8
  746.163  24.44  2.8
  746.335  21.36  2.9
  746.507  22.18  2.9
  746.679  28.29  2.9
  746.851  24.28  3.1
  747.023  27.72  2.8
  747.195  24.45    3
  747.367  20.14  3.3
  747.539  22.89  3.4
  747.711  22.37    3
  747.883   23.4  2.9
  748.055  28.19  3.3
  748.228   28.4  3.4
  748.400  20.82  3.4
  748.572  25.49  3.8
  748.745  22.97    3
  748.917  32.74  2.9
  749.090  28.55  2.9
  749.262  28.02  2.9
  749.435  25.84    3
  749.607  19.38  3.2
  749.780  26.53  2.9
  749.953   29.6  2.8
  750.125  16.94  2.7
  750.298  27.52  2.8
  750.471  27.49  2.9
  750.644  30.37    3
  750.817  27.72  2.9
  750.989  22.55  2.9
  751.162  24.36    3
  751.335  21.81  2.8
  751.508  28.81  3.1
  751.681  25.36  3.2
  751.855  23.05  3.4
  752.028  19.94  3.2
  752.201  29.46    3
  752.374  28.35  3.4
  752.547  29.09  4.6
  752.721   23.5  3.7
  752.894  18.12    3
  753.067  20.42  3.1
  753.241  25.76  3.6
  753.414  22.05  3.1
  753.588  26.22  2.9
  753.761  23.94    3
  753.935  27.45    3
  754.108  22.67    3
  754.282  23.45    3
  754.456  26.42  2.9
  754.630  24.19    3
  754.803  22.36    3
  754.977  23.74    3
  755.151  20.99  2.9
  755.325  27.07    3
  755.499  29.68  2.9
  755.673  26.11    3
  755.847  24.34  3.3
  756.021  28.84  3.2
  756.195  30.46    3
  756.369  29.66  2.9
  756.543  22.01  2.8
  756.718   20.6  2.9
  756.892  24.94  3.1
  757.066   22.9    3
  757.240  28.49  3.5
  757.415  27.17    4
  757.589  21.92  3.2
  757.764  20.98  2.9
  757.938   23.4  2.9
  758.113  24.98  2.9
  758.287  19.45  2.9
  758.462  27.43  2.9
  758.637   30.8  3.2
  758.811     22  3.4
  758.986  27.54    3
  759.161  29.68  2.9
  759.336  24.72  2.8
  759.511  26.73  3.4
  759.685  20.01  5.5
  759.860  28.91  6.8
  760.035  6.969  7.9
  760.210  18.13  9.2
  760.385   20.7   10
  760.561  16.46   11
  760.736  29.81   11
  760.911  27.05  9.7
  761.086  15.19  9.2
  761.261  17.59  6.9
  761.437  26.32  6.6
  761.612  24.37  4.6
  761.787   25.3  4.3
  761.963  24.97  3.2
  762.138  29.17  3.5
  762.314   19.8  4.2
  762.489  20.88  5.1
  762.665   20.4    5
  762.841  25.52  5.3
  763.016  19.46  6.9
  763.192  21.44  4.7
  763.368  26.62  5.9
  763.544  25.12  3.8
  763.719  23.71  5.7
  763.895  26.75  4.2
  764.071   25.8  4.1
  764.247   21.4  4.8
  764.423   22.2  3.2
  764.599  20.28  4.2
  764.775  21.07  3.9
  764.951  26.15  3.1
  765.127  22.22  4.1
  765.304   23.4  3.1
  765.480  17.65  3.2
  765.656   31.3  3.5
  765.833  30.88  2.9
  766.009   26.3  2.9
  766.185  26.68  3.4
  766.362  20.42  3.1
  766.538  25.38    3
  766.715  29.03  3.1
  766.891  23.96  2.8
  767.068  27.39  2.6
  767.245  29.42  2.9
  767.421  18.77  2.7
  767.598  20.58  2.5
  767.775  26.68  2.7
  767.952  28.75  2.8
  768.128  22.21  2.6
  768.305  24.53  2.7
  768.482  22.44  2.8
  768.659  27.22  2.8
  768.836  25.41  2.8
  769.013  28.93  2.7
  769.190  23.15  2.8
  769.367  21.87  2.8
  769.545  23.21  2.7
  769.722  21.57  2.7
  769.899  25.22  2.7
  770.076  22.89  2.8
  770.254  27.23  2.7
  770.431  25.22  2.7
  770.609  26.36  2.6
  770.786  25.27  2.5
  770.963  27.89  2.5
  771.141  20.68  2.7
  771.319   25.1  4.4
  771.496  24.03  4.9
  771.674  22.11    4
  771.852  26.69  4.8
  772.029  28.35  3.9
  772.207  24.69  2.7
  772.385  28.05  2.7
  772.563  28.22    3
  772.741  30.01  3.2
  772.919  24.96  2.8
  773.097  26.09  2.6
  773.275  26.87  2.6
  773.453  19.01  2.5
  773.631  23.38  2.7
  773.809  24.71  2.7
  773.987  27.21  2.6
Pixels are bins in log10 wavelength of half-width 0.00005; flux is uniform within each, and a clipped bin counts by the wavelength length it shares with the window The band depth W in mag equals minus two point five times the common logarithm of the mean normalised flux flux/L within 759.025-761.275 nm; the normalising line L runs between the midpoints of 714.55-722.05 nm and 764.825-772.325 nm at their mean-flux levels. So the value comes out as 0.14 mag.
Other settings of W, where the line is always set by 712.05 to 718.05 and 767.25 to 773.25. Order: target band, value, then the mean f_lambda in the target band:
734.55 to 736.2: 0.05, 24.1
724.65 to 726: 0.05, 24.2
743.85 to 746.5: 0.06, 23.9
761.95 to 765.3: 0.08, 23.3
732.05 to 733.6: 0.11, 23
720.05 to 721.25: 0.03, 24.7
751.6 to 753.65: 0.04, 24.2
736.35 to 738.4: 0.04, 24.3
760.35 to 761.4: 0.18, 21.4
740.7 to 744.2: 0.02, 24.8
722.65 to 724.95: 0.05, 24.3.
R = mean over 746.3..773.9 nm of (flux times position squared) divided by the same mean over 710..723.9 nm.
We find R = 1.10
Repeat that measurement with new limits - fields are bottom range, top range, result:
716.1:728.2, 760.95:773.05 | 1.10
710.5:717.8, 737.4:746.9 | 1.07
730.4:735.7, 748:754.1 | 1.10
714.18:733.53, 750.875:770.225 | 1.08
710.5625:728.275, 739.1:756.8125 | 1.08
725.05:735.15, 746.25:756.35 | 1.08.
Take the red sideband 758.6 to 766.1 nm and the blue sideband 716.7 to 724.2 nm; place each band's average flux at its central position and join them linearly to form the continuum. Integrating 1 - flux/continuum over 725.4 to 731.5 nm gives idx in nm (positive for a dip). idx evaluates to -0.13 nm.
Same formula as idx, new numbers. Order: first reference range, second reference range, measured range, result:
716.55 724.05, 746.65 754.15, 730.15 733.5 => 0.21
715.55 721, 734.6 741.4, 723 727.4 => 0.08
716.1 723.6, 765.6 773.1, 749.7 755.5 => 0.11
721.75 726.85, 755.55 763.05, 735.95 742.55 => -0.29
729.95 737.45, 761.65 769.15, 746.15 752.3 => -0.21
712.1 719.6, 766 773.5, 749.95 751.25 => -0.02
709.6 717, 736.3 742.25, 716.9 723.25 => 0.08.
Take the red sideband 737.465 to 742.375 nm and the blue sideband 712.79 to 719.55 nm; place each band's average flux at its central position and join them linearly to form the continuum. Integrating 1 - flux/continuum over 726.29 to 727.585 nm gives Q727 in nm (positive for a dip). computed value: 0.07 nm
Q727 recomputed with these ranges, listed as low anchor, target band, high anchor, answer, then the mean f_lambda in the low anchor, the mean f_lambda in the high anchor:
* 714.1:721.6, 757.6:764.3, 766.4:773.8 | 0.48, 25.3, 25.1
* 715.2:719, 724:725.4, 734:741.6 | 0.05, 25.1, 25.2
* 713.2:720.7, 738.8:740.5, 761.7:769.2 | -0.12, 25.2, 24.4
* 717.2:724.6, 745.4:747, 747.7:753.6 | 0.10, 24.9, 25.2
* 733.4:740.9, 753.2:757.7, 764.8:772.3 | 0.00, 25.3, 24.9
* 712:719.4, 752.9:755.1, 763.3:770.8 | 0.09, 25.4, 24.7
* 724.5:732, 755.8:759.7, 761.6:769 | -0.13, 24.8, 24.4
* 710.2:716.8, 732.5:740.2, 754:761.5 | -0.14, 25.2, 24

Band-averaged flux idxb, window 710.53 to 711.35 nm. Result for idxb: 25.8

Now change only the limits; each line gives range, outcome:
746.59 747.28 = 26.2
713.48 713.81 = 24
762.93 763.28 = 20.4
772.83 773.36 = 26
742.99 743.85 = 24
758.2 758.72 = 25.8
